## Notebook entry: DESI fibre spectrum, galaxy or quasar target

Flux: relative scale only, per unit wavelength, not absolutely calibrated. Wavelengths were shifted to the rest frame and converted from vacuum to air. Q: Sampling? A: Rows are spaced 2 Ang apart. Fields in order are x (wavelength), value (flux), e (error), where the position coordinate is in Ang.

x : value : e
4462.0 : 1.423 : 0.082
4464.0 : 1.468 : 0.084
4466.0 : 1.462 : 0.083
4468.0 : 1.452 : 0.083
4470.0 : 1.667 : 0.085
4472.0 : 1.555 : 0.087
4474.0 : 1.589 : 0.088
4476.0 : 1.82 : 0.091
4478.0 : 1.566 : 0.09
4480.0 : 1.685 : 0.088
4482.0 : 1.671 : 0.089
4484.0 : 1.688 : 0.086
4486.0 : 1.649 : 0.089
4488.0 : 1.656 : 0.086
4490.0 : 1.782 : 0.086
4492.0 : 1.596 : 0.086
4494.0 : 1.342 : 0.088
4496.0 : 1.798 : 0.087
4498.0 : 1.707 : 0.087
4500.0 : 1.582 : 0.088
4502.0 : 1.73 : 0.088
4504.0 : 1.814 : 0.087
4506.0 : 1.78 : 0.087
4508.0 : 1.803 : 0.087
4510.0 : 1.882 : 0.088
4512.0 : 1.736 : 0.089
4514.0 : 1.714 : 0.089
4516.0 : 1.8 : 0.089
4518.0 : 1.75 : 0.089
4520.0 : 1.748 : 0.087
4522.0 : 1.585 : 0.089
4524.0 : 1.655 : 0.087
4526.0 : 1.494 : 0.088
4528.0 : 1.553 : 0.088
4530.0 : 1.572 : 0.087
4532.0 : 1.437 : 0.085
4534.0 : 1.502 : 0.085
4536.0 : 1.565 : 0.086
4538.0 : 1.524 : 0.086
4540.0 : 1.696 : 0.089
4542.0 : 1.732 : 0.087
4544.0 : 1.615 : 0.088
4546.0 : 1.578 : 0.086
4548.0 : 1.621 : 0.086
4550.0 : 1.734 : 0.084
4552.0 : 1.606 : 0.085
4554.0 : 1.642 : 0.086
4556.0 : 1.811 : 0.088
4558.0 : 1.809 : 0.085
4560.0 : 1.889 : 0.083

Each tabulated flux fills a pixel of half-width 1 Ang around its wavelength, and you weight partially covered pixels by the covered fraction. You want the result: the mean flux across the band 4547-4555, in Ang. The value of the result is 1.65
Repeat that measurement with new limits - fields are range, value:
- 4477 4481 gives 1.63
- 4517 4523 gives 1.69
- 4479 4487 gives 1.67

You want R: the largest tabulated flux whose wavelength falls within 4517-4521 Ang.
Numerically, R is 1.75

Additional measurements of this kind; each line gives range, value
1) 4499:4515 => 1.882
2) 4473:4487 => 1.82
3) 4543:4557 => 1.811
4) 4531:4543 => 1.732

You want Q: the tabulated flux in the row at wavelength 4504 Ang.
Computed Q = 1.814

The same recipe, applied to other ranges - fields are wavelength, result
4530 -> 1.572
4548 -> 1.621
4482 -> 1.671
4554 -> 1.642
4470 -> 1.667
